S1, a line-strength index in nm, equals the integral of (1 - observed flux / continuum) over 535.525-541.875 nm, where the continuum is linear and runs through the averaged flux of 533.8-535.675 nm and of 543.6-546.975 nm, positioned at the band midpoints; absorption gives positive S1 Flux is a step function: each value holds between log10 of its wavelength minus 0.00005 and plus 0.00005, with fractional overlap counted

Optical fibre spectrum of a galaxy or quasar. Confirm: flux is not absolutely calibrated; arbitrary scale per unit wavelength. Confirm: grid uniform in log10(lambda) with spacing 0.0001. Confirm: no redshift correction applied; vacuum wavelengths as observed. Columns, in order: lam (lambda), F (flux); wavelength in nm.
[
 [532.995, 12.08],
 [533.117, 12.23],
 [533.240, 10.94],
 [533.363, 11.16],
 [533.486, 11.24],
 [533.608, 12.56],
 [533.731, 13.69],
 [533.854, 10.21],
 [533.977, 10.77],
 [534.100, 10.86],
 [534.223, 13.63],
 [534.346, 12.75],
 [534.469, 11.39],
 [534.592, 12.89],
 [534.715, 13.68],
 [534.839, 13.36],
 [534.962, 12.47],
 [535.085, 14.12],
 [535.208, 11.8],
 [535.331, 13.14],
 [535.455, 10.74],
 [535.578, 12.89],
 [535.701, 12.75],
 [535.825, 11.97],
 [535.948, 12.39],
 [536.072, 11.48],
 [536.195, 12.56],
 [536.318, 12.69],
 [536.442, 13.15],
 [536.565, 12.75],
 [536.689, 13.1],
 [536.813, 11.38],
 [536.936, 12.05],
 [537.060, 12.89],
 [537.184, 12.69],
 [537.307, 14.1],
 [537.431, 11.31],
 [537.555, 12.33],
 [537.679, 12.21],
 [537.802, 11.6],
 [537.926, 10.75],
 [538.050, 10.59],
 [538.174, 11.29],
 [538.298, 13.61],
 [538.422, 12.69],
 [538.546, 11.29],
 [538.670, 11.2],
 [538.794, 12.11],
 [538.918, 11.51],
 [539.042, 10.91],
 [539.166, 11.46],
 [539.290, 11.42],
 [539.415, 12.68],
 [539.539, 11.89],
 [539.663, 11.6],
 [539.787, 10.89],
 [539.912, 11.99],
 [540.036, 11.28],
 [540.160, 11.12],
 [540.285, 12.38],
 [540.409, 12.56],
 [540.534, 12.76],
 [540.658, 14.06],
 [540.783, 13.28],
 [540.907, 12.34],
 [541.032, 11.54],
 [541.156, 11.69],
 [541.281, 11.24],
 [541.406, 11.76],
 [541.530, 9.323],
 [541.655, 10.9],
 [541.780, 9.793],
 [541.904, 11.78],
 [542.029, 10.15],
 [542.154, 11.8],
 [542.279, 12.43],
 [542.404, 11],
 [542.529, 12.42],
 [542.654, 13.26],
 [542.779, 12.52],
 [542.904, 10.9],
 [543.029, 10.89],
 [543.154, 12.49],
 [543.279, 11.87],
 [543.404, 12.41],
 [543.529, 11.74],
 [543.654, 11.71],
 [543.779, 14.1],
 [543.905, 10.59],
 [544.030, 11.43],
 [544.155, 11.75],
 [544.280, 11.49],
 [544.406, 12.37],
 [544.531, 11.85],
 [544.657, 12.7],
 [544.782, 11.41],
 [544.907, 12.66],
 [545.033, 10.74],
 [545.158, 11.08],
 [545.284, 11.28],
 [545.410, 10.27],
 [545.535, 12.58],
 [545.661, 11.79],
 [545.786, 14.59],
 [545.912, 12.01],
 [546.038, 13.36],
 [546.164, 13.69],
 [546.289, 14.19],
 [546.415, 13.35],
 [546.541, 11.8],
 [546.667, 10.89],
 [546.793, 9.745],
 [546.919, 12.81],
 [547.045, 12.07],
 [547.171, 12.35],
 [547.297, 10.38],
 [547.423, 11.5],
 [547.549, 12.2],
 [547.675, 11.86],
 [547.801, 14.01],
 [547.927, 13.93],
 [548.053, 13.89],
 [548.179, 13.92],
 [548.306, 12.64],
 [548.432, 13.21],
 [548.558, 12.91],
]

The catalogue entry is 0.14 nm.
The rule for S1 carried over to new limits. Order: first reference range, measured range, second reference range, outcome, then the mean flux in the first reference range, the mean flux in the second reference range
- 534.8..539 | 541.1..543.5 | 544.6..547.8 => 0.13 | 12.3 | 12.1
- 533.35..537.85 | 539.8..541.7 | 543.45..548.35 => 0.07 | 12.4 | 12.2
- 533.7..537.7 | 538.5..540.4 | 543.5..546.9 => 0.10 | 12.4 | 12.1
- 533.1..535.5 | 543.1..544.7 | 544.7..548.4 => 0.03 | 12.2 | 12.3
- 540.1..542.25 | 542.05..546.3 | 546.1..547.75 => -0.06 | 11.7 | 12.1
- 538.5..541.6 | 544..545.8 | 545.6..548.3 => 0.08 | 11.8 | 12.6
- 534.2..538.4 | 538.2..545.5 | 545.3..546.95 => 0.36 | 12.4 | 12.3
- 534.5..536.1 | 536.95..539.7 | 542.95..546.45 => 0.12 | 12.6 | 12.1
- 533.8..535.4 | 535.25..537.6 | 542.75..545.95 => -0.03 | 12.4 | 11.9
